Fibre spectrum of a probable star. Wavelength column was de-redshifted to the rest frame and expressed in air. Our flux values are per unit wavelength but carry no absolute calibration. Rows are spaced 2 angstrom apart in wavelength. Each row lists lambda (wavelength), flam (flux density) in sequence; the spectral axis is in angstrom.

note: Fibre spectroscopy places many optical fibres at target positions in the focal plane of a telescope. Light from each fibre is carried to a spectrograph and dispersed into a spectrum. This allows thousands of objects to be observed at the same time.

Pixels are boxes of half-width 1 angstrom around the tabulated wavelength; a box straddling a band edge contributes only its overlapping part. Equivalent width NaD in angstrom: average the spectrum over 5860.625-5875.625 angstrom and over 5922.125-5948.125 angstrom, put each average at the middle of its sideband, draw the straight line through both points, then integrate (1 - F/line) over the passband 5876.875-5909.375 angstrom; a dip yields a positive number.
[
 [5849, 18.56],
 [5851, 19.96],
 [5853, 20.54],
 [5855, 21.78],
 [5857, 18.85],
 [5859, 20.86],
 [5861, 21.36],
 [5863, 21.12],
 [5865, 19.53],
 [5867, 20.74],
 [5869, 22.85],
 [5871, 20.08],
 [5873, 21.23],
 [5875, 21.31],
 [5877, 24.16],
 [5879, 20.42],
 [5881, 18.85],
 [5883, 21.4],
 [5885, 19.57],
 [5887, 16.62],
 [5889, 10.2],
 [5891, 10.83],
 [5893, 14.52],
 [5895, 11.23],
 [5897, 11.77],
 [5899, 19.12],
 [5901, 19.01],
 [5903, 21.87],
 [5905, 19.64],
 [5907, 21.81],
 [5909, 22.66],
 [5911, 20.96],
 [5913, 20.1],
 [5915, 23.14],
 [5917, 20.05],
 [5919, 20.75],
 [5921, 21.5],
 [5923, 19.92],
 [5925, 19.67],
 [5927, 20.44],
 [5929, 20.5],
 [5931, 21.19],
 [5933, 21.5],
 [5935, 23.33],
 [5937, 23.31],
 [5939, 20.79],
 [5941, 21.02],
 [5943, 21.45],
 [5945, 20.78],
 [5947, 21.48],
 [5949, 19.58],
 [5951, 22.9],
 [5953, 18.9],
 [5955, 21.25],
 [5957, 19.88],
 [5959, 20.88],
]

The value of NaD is 5.4 angstrom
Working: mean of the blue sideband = 21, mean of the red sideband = 21.2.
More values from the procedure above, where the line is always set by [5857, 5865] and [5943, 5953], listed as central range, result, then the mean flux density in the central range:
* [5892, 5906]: 2.7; 16.7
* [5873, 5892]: 2.2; 18.3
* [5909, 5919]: -0.2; 21.2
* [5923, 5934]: 0.2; 20.6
